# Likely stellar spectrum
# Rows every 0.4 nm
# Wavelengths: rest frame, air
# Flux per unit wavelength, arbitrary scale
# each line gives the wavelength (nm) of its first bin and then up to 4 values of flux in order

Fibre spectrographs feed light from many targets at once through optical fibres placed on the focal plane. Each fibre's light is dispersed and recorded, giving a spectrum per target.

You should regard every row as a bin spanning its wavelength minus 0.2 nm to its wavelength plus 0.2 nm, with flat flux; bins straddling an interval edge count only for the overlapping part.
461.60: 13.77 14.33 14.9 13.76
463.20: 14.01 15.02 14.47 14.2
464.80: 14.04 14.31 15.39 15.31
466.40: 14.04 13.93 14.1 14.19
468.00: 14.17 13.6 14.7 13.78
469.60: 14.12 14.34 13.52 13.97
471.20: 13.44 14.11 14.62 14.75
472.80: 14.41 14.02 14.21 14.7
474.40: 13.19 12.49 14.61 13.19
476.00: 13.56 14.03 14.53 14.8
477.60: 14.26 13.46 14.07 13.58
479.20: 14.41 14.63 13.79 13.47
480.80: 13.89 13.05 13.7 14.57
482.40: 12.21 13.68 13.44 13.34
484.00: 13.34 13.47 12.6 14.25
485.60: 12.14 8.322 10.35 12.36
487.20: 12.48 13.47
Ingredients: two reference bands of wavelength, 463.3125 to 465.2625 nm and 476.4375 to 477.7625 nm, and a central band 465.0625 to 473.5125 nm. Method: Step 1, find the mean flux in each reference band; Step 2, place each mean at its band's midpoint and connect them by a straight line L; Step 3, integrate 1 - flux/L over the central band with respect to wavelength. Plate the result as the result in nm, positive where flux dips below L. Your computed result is 0.12 nm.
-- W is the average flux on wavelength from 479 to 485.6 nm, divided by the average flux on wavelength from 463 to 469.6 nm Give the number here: 0.95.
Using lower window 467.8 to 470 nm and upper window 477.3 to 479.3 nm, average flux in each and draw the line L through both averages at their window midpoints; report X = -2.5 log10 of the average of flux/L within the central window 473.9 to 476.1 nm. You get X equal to 0.03 mag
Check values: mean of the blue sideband 14.1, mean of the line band 13.6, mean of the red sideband 14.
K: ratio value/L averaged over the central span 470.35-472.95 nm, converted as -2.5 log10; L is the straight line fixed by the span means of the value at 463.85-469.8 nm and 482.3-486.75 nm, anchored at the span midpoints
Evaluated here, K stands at -0.03 mag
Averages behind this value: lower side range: 14.3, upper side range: 12.5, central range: 14.1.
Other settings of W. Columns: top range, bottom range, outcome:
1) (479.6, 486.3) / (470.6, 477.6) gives 0.93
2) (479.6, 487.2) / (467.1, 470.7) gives 0.92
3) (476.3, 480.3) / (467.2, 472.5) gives 1.00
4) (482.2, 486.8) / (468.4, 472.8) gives 0.88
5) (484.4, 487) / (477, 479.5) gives 0.84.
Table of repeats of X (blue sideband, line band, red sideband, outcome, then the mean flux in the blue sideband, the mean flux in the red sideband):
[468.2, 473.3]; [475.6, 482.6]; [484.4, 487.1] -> -0.08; 14.1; 11.8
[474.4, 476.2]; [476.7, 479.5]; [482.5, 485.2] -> -0.06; 13.4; 13.3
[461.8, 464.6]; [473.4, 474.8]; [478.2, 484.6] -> 0.01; 14.4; 13.7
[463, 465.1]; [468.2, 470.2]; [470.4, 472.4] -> 0.00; 14.3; 14.1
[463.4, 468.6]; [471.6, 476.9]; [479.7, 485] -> -0.01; 14.4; 13.4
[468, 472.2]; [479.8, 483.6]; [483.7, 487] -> -0.08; 14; 12.1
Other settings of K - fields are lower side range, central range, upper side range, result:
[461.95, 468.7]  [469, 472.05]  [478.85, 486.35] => 0.00 mag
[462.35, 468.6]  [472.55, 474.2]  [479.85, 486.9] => -0.05 mag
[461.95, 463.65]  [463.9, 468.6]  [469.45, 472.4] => -0.01 mag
